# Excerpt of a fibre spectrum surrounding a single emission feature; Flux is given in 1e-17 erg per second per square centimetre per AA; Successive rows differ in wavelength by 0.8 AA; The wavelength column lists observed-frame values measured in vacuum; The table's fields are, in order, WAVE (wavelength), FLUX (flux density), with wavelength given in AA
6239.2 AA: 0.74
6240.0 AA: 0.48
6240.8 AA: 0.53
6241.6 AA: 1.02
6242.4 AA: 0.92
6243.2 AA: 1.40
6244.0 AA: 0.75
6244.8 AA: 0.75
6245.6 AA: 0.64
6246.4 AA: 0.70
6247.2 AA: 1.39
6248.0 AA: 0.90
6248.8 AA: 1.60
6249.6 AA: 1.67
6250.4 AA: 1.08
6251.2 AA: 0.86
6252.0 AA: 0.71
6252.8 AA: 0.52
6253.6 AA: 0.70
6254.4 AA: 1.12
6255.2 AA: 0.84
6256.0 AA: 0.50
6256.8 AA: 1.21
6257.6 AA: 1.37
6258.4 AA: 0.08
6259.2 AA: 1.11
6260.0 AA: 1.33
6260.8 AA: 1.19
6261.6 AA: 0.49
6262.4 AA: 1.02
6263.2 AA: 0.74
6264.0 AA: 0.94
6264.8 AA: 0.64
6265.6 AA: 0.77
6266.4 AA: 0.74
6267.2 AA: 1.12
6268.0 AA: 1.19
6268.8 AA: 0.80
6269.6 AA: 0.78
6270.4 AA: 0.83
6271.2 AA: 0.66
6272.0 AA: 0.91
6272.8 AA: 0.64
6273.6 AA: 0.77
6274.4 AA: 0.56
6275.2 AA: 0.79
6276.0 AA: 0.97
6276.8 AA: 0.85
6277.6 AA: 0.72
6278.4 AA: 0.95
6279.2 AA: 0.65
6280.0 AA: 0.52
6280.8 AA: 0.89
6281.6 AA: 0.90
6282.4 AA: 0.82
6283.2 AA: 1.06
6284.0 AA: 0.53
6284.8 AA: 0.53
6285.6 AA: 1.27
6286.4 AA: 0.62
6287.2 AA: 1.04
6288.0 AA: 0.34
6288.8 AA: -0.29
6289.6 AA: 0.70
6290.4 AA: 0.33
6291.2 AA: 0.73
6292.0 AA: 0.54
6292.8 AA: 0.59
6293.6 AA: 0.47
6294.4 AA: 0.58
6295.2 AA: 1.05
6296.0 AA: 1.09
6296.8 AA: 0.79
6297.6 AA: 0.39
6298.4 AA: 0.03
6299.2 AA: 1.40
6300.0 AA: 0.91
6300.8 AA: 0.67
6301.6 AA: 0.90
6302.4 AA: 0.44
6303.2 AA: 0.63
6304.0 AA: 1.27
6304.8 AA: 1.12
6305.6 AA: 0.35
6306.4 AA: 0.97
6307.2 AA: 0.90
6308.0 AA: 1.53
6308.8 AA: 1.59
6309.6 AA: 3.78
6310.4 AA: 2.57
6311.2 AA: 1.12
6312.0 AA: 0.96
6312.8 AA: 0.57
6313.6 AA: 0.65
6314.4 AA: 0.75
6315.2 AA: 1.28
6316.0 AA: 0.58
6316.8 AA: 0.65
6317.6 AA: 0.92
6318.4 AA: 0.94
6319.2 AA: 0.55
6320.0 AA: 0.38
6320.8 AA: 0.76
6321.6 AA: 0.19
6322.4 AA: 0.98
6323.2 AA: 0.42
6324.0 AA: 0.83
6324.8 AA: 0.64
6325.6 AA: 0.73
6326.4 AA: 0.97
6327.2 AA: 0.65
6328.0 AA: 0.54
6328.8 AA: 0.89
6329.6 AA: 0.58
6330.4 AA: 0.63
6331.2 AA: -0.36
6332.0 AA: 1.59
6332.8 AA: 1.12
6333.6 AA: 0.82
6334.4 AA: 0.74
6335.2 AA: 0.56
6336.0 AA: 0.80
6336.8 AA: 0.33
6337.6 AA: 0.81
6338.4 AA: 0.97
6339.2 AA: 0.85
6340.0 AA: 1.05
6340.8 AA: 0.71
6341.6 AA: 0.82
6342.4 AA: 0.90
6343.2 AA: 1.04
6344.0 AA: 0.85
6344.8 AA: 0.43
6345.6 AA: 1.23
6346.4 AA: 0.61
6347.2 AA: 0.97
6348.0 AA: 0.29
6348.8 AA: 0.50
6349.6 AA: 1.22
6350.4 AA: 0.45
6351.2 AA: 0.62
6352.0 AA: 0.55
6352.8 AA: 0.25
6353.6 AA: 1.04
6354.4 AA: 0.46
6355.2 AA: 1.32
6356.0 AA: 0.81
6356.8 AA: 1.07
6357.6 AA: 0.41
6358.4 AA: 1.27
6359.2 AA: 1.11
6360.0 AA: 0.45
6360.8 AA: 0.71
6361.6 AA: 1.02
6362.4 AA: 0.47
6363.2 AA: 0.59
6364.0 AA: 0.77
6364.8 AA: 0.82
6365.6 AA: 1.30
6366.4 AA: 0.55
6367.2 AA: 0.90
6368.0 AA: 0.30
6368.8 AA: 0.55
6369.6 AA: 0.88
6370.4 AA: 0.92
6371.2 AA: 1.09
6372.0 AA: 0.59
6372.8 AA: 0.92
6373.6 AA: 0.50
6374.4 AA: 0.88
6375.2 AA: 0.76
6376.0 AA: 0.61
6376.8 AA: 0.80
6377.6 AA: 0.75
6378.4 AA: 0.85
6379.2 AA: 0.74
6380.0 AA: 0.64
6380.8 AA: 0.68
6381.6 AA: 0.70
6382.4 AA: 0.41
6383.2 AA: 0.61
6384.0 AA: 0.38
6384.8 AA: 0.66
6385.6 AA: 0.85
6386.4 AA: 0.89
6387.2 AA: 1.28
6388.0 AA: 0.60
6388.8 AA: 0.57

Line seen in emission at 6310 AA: [O III] 5007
